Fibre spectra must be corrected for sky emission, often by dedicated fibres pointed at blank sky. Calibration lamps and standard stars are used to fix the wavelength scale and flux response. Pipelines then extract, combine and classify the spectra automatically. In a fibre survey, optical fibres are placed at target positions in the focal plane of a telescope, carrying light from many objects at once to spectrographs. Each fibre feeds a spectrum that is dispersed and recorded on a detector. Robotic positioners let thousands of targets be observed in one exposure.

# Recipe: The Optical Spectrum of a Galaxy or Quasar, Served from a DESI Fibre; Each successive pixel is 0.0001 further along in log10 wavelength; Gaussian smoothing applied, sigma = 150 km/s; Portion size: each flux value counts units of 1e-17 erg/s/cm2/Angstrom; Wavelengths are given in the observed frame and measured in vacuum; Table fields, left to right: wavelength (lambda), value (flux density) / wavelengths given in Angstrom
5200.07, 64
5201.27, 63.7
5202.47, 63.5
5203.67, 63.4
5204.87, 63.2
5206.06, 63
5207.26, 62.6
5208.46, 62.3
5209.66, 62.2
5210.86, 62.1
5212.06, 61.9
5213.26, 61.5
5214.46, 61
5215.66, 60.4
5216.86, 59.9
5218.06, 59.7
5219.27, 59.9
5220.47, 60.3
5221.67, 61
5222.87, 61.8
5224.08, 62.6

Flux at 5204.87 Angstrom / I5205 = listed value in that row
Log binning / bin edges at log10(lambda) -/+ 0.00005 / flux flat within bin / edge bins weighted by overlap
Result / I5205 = 63.2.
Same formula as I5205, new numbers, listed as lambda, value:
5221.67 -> 61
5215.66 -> 60.4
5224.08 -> 62.6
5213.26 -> 61.5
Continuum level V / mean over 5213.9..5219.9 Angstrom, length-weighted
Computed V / 60.1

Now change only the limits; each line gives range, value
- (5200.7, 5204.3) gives 63.4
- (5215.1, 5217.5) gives 60.2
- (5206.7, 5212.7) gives 62.2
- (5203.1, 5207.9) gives 63.1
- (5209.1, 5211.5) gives 62.1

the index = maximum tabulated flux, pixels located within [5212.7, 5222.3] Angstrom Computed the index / 61.5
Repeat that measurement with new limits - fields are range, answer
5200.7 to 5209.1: 63.7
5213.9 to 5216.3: 61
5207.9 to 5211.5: 62.3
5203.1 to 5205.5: 63.4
